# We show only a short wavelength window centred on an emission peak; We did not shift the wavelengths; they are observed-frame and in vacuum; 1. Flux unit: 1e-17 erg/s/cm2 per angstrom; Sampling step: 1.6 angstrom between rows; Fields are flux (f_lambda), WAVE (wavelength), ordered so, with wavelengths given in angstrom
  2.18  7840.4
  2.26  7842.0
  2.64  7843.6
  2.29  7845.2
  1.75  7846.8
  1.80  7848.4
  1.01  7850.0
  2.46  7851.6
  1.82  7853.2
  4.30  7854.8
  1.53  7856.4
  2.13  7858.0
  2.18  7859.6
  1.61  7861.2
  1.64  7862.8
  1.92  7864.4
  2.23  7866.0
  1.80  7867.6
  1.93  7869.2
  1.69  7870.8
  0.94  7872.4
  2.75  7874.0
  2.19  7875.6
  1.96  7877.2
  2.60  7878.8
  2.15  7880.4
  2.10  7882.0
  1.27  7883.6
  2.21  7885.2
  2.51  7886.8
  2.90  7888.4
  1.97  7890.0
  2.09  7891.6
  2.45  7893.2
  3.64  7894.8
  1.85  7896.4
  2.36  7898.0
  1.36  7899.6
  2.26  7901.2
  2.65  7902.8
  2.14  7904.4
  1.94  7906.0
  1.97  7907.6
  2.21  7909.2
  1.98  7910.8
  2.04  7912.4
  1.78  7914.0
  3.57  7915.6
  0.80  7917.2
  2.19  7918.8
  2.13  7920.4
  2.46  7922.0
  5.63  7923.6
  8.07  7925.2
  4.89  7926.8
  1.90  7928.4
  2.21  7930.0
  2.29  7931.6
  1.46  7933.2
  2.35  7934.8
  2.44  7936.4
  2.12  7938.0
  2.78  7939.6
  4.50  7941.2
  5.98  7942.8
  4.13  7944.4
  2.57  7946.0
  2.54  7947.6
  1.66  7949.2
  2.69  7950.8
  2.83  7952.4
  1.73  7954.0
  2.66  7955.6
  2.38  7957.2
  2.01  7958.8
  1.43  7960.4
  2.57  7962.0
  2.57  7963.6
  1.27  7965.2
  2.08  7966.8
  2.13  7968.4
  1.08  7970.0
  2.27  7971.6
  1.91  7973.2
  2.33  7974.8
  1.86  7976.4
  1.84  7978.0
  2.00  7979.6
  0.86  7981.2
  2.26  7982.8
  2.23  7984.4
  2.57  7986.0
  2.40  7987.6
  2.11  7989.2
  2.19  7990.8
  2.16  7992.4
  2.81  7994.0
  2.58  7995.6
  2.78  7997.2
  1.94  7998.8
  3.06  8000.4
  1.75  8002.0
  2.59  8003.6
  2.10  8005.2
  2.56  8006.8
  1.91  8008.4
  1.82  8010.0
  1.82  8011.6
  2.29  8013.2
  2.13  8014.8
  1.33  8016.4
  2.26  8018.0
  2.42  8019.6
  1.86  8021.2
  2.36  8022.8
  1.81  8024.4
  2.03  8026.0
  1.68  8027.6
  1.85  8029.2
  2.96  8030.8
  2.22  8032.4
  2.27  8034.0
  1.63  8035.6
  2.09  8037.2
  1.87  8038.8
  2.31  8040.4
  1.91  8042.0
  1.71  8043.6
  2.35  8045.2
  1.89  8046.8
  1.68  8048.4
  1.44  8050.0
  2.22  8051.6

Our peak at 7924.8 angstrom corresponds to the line [S II] 6716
